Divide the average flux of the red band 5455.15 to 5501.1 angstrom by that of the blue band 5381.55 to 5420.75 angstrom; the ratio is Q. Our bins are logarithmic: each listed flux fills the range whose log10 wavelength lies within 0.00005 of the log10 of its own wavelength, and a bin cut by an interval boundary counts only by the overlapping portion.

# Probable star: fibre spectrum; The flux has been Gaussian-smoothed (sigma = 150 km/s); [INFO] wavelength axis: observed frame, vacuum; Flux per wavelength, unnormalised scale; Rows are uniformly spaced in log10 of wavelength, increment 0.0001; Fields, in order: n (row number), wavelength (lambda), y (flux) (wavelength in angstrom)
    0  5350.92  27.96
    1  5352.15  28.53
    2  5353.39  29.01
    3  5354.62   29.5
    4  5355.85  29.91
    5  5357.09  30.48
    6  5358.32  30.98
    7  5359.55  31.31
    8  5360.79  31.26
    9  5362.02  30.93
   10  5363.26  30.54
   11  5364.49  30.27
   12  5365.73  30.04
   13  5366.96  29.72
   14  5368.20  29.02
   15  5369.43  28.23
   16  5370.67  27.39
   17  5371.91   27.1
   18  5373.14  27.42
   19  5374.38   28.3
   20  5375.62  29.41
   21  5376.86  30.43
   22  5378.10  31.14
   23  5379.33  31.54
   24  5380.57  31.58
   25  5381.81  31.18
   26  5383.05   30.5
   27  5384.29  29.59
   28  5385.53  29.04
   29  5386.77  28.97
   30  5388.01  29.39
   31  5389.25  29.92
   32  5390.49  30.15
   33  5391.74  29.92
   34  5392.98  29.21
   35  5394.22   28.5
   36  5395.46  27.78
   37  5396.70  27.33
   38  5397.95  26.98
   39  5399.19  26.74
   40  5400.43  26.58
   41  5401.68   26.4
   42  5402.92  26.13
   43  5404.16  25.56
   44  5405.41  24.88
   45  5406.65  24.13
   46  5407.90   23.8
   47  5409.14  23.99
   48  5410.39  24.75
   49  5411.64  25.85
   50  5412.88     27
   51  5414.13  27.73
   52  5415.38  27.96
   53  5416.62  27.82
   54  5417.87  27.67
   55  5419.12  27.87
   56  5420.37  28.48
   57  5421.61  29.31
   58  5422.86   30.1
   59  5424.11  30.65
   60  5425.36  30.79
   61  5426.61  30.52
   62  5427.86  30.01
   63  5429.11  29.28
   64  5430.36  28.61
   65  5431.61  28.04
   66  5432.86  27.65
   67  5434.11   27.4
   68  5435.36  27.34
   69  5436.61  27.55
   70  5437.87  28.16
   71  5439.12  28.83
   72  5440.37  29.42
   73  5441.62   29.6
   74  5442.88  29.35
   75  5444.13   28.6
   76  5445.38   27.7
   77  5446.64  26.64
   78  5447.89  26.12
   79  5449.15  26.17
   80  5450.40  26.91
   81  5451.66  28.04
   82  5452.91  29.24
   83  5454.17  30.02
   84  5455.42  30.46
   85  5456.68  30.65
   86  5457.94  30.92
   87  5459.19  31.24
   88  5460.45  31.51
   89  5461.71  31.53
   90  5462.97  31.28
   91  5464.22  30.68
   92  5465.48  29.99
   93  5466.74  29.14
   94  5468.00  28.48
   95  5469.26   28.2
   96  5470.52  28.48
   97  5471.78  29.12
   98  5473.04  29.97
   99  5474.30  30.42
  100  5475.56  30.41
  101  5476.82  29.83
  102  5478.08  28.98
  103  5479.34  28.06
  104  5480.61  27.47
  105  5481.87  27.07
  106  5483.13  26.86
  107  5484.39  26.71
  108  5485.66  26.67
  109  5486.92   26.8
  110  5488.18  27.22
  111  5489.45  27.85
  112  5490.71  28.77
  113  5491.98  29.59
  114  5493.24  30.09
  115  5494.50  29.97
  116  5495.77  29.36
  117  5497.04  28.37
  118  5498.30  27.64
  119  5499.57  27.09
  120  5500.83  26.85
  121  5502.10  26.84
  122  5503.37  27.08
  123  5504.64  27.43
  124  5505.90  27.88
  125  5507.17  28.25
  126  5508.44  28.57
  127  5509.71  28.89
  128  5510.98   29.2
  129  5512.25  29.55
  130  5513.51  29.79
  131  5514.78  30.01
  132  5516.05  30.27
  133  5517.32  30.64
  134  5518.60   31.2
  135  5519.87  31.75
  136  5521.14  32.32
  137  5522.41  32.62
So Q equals 1.1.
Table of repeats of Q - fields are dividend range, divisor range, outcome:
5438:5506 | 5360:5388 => 0.97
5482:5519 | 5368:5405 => 0.99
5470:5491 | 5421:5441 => 0.98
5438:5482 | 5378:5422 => 1.05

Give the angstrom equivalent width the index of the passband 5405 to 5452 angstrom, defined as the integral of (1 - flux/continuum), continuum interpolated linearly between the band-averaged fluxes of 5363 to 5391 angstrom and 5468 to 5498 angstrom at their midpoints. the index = 2.1 angstrom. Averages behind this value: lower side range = 29.6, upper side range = 28.5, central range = 27.8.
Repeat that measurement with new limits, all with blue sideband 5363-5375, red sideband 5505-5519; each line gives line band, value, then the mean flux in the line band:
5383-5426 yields 1.8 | 27.7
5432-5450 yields 0.7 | 27.9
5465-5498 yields 0.8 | 28.6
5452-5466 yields -0.7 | 30.6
